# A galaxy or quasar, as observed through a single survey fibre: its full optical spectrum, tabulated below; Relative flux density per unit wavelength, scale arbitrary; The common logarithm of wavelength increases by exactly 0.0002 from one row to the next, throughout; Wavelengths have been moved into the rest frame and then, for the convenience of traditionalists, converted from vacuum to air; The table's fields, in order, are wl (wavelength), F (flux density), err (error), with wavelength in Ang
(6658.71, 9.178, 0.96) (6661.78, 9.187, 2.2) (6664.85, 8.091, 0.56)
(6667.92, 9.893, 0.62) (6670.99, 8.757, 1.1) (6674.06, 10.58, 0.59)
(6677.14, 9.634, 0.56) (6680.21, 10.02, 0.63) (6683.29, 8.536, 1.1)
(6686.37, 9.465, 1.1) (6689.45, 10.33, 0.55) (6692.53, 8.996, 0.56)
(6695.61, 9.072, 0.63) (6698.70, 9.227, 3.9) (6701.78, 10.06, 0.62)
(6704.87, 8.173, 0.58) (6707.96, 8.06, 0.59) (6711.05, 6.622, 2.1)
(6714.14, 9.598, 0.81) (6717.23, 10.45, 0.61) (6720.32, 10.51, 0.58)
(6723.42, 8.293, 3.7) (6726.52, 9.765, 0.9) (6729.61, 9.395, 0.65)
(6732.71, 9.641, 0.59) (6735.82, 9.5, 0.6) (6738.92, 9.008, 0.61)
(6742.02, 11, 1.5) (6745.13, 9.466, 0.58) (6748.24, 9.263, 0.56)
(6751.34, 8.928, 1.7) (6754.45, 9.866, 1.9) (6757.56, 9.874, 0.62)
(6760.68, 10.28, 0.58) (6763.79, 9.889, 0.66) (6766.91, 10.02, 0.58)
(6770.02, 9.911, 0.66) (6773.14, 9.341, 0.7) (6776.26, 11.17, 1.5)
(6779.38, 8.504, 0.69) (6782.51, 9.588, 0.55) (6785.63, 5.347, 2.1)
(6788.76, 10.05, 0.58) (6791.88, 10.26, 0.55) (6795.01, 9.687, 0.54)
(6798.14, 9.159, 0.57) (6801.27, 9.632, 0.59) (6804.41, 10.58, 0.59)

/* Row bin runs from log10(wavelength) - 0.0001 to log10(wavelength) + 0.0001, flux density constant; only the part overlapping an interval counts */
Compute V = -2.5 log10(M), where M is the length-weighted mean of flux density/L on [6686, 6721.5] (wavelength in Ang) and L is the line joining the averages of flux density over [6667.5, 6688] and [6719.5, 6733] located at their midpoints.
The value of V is 0.04 mag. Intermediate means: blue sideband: 9.54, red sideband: 9.46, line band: 9.19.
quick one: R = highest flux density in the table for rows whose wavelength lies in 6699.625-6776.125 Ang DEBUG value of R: 11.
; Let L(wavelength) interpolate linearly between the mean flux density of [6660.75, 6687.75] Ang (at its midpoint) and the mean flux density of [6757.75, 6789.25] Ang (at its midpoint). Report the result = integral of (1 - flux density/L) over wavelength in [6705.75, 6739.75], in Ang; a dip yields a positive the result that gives 0.8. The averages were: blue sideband 9.35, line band 9.15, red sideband 9.4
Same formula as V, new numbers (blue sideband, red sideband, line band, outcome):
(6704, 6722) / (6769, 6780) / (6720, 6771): -0.03 mag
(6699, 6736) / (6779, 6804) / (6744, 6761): -0.05 mag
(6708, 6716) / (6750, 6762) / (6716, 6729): -0.14 mag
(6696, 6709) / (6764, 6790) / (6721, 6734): -0.04 mag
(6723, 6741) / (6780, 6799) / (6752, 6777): -0.09 mag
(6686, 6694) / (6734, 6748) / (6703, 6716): 0.17 mag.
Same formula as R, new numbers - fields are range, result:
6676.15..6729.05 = 10.51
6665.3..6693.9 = 10.58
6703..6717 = 9.598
